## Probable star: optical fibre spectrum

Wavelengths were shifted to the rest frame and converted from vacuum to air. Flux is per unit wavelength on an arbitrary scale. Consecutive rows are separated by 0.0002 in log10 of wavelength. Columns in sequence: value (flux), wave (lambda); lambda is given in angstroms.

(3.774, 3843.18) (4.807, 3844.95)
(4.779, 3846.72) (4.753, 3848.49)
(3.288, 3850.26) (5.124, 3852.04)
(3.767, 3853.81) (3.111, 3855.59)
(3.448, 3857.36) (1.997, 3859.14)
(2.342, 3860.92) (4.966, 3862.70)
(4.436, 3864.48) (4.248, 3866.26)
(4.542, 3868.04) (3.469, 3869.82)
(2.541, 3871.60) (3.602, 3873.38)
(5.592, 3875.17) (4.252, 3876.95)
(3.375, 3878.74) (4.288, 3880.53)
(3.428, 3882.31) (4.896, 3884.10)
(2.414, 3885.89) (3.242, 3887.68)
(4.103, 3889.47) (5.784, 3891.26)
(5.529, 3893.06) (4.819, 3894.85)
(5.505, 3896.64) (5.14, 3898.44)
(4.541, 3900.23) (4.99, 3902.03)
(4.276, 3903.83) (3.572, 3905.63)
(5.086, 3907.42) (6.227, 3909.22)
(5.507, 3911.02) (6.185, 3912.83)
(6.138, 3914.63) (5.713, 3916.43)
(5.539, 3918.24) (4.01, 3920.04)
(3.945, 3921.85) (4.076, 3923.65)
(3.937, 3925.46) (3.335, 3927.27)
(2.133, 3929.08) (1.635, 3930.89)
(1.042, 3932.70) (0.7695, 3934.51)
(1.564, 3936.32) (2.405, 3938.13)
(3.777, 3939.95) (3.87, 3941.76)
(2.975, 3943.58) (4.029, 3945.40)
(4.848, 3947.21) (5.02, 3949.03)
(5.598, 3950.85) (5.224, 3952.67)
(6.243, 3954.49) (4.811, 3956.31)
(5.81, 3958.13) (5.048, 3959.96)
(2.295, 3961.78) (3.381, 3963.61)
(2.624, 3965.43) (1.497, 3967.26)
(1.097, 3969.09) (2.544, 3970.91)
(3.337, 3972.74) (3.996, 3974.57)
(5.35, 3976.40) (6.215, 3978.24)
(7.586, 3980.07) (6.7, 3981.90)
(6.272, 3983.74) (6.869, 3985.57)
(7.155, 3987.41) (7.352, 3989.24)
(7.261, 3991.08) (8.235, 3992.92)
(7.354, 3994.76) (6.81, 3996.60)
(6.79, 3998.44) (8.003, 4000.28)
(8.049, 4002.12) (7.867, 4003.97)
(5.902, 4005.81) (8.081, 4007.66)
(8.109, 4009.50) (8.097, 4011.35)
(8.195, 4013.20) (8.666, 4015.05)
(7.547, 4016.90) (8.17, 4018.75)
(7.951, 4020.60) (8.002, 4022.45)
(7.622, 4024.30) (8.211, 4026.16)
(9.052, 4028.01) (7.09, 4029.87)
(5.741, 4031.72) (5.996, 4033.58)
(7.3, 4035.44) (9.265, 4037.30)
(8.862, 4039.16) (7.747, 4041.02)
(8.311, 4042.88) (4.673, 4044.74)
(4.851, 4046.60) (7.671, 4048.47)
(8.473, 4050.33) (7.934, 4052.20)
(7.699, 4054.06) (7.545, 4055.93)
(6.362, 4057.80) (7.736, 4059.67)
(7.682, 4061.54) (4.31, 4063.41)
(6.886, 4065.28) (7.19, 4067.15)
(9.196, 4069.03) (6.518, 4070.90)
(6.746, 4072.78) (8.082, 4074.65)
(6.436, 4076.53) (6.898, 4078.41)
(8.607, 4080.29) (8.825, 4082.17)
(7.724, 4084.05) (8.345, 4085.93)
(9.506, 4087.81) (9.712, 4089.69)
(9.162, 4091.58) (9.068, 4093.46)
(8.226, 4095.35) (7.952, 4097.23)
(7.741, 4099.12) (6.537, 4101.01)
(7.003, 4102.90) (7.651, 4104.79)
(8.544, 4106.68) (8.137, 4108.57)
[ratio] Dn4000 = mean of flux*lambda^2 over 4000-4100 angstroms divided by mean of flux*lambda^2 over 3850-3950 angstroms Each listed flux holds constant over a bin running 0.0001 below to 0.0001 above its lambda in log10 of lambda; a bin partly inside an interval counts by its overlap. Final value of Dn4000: 2.07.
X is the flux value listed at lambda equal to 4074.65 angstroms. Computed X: 8.082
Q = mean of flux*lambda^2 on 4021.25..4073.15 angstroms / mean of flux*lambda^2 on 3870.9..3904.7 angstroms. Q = 1.82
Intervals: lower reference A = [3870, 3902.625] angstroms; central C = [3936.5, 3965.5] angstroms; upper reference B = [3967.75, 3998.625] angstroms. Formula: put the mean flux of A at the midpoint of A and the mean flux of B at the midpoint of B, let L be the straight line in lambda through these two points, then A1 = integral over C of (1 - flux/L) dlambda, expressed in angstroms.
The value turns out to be 6.1 angstroms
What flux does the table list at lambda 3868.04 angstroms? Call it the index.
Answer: 4.542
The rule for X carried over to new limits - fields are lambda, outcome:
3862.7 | 4.966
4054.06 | 7.699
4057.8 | 6.362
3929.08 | 2.133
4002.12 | 8.049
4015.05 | 8.666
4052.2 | 7.934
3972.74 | 3.337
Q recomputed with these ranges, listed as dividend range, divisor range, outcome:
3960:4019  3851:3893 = 1.67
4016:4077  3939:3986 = 1.71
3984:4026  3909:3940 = 2.14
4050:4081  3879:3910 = 1.74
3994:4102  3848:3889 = 2.21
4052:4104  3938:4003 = 1.55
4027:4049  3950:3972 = 1.95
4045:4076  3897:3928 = 1.58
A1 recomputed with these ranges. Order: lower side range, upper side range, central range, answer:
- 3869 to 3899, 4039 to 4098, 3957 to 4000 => 5.04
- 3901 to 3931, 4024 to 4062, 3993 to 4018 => -4.19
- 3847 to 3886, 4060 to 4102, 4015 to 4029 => -2.94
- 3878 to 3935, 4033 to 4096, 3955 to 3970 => 5.58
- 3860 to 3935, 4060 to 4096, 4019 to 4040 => -2.71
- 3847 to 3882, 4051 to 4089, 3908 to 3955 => 9.05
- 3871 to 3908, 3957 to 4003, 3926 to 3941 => 8.45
